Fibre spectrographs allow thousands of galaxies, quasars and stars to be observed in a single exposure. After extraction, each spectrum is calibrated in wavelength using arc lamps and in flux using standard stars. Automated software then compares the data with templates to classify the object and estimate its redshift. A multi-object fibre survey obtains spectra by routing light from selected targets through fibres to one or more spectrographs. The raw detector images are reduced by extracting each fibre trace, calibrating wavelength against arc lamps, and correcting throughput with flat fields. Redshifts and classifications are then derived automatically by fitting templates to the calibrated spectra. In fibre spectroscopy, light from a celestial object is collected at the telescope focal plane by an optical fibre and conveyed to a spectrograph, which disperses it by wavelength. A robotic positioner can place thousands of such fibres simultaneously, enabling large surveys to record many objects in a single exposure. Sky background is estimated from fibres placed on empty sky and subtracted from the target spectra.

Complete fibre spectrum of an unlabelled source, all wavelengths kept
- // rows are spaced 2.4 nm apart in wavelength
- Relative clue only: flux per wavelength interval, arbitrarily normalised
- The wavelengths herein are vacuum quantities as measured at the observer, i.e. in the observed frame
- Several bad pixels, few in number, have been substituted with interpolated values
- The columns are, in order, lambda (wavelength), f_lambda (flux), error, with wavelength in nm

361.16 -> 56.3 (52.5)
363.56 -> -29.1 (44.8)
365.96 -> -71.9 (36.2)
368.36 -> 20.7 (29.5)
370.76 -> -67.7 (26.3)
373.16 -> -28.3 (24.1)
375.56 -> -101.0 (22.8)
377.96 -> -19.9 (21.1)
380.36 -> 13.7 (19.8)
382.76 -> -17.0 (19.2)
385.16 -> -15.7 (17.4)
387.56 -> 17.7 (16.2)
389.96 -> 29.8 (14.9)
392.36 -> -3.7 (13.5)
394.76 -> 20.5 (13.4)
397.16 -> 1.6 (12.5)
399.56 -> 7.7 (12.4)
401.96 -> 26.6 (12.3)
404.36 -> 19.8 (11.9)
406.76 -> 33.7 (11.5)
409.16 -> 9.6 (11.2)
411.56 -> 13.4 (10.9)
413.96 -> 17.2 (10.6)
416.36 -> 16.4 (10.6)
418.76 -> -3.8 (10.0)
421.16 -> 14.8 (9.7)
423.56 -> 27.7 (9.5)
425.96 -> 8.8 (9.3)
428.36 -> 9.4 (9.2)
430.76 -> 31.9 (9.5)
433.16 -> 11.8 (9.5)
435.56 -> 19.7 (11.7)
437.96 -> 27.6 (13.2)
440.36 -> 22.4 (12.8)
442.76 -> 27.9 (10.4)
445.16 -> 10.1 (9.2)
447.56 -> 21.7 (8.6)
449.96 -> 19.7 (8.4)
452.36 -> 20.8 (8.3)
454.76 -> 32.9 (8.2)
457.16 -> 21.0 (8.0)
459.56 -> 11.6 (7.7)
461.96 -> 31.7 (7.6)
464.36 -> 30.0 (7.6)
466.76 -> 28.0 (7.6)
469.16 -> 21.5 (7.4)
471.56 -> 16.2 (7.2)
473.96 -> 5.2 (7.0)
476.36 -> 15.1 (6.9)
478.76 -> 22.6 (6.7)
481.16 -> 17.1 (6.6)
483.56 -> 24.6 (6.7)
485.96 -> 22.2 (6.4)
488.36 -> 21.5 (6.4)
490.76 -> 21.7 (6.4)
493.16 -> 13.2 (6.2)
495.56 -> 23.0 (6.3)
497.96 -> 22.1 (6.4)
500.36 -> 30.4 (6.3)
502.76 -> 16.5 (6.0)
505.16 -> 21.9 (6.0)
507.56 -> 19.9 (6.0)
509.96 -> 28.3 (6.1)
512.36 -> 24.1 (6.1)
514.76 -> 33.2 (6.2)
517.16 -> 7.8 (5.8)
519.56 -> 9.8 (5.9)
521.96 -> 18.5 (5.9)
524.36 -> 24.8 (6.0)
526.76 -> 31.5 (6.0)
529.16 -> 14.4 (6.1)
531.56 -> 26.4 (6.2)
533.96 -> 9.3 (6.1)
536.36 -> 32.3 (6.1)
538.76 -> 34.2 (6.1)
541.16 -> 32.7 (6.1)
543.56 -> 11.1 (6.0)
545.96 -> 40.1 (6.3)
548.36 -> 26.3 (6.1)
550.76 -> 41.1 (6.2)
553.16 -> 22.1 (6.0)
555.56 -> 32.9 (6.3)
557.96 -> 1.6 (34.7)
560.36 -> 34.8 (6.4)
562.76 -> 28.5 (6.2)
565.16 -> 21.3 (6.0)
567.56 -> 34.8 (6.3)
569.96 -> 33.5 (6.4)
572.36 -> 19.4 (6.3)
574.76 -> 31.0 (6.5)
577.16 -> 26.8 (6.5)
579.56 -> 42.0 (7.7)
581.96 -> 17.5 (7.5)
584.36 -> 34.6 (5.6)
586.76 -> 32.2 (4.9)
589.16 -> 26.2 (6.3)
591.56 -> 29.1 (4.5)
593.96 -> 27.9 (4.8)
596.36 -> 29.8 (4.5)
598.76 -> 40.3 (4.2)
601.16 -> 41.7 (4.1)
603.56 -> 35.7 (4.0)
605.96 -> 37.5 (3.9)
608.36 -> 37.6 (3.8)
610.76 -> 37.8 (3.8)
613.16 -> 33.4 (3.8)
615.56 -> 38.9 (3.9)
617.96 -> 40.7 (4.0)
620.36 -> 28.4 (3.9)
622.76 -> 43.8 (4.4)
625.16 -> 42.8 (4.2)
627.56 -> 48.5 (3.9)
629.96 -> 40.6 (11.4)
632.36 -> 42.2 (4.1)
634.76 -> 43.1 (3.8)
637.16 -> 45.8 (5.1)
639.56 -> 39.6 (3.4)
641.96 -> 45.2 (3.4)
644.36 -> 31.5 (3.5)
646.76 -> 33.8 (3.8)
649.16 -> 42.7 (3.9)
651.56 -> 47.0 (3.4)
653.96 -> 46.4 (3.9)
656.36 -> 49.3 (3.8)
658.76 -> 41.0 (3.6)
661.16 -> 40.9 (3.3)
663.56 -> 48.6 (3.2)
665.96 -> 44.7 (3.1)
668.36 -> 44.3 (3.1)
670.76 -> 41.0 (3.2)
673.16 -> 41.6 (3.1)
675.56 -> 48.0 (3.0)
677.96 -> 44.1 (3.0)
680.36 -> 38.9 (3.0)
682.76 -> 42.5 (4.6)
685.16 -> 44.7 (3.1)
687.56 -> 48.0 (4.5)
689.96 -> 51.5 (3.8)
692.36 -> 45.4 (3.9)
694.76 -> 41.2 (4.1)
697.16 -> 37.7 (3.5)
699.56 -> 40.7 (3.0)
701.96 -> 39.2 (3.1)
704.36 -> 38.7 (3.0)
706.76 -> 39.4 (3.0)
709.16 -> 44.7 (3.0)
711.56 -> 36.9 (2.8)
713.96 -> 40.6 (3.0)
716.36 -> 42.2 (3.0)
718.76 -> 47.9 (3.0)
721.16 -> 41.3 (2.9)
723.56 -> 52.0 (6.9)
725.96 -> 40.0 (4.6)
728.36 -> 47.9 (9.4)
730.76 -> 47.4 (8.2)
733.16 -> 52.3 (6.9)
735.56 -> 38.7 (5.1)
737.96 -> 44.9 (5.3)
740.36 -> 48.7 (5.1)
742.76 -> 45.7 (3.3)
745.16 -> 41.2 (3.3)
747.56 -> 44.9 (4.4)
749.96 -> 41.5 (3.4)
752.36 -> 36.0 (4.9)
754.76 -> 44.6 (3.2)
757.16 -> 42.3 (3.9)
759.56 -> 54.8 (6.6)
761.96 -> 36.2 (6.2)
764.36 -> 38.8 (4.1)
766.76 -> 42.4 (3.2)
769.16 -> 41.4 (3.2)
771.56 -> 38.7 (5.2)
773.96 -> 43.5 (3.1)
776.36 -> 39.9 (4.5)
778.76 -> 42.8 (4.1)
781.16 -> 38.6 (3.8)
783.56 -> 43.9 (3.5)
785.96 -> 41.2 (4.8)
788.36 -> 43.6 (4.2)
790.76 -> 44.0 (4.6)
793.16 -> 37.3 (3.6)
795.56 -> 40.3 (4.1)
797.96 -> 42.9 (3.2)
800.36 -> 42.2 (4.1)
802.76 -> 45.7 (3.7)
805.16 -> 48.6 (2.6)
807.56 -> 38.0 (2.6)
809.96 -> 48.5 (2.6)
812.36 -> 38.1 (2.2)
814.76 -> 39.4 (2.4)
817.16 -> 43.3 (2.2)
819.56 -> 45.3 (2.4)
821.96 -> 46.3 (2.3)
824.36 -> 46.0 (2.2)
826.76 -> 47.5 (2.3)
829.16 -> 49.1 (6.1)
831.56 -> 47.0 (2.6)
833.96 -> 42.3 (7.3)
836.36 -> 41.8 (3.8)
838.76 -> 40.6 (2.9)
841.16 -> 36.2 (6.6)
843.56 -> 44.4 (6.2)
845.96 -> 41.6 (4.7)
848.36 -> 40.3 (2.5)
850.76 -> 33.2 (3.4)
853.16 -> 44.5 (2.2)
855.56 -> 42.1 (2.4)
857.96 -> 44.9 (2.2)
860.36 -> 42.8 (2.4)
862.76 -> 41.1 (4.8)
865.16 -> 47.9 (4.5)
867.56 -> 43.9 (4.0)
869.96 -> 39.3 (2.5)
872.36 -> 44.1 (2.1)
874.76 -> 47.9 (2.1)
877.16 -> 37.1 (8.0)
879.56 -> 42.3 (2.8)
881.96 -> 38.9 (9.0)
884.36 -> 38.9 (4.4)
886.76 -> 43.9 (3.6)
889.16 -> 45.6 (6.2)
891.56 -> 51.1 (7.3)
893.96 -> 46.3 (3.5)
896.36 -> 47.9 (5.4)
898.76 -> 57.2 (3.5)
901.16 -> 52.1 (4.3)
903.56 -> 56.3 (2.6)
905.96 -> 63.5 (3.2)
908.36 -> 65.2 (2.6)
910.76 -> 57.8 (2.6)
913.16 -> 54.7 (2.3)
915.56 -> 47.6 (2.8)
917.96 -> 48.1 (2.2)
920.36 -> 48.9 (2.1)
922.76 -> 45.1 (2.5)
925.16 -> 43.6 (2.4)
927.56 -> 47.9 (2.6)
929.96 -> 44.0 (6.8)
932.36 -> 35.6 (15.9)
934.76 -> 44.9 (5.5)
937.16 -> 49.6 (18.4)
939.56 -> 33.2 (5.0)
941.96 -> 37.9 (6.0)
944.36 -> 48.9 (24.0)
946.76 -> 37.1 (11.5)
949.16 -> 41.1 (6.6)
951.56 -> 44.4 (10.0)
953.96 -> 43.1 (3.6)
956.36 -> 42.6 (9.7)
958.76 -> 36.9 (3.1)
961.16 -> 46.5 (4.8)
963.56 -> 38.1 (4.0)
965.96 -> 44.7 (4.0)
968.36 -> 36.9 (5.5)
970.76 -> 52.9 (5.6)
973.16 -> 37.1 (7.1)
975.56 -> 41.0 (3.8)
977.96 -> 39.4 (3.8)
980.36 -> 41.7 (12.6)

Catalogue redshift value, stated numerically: 0.380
